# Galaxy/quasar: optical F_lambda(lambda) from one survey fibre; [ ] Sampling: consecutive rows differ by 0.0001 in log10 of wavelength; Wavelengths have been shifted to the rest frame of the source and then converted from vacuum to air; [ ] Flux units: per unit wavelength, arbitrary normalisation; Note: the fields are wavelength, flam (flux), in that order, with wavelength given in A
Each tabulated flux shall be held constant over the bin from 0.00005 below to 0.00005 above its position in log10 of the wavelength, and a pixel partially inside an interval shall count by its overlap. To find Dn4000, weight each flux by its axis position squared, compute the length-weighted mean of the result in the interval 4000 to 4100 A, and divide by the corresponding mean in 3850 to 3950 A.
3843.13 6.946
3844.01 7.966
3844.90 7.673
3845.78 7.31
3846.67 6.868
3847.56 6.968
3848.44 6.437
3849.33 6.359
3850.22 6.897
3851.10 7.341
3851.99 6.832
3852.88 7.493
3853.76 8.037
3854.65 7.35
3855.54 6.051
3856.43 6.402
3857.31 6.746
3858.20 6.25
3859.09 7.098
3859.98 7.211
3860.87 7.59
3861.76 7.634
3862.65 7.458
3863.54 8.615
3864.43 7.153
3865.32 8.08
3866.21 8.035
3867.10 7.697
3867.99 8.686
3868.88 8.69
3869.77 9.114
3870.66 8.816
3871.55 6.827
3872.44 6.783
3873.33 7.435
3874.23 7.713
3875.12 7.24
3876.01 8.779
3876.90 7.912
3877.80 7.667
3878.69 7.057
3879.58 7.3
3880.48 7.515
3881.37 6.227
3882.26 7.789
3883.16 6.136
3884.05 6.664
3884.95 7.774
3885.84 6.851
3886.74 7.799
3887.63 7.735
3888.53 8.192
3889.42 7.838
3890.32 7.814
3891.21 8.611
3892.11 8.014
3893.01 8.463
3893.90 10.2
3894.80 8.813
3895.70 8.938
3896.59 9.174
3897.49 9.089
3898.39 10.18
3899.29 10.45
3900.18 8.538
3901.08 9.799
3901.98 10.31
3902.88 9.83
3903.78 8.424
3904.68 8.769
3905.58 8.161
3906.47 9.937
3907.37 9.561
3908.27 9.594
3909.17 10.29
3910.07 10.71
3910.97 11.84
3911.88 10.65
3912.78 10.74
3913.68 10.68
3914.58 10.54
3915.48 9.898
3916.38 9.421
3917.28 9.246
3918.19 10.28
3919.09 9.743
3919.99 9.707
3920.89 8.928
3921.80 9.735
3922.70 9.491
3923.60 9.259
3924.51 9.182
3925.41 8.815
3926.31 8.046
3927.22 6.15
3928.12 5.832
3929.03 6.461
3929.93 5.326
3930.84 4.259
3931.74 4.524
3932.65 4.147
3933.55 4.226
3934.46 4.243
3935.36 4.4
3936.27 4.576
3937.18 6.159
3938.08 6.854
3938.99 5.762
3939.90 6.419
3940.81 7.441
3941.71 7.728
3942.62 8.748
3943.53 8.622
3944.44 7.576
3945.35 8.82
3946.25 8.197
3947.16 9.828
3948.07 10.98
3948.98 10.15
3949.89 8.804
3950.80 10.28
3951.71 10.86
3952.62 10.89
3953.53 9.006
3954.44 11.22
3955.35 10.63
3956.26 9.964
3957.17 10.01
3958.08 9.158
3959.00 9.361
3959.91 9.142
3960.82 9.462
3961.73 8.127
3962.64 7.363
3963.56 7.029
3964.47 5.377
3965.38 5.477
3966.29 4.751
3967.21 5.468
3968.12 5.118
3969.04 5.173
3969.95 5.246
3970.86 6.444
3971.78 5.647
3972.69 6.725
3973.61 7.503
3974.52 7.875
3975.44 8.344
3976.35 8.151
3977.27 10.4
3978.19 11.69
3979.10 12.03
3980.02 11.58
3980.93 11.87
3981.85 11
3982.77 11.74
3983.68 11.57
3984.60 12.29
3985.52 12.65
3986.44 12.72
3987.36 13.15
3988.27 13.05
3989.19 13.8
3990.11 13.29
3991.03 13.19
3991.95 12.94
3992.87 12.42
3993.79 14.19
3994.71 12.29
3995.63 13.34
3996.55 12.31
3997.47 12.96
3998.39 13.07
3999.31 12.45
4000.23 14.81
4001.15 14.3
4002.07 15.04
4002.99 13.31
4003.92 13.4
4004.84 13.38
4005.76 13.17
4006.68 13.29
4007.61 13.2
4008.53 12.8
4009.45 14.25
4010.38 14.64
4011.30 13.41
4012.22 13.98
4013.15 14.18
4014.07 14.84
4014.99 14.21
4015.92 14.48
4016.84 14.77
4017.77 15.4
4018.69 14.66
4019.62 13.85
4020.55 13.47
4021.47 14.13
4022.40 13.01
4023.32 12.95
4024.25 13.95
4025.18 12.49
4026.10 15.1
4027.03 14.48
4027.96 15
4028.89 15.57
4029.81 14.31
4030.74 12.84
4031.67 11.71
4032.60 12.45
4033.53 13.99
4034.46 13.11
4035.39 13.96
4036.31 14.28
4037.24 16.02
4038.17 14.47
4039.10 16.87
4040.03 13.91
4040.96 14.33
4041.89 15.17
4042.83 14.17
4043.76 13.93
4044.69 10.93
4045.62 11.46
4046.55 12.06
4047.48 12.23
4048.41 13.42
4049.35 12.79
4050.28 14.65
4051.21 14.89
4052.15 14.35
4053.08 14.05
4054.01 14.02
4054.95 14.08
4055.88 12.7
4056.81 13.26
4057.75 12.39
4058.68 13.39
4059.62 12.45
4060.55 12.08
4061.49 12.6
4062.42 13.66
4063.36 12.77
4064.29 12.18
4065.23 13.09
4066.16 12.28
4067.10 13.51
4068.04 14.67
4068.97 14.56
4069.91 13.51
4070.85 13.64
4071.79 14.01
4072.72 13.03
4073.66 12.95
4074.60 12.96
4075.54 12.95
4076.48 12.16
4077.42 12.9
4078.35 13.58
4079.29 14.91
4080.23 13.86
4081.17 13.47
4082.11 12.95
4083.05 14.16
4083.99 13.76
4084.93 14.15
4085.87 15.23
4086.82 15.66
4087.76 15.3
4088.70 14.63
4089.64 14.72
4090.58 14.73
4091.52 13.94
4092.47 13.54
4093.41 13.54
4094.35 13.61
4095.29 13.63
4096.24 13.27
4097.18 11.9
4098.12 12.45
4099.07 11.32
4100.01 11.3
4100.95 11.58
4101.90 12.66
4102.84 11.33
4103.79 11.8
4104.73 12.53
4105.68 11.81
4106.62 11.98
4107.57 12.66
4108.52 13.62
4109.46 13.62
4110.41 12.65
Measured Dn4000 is 1.83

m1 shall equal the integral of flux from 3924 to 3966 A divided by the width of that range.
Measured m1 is 7.72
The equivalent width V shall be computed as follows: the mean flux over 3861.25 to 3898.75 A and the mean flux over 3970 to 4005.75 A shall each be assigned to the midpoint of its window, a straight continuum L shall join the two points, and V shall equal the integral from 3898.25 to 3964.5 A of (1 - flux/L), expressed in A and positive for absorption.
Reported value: 7.38 A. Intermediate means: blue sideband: 7.96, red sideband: 11.7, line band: 8.59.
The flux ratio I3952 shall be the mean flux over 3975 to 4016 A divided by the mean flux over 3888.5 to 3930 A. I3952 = 1.40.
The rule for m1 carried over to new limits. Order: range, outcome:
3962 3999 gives 10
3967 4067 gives 12.7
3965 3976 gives 6.17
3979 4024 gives 13.3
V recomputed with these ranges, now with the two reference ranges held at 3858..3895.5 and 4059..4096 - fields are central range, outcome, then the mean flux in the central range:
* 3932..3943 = 4.3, 5.85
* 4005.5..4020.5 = -3.0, 14.1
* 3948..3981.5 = 5.7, 8.55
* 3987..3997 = -1.8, 13.1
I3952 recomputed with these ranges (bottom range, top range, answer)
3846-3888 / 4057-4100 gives 1.82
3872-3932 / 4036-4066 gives 1.58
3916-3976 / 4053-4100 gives 1.74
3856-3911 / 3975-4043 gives 1.62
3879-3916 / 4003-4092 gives 1.54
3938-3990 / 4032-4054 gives 1.52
